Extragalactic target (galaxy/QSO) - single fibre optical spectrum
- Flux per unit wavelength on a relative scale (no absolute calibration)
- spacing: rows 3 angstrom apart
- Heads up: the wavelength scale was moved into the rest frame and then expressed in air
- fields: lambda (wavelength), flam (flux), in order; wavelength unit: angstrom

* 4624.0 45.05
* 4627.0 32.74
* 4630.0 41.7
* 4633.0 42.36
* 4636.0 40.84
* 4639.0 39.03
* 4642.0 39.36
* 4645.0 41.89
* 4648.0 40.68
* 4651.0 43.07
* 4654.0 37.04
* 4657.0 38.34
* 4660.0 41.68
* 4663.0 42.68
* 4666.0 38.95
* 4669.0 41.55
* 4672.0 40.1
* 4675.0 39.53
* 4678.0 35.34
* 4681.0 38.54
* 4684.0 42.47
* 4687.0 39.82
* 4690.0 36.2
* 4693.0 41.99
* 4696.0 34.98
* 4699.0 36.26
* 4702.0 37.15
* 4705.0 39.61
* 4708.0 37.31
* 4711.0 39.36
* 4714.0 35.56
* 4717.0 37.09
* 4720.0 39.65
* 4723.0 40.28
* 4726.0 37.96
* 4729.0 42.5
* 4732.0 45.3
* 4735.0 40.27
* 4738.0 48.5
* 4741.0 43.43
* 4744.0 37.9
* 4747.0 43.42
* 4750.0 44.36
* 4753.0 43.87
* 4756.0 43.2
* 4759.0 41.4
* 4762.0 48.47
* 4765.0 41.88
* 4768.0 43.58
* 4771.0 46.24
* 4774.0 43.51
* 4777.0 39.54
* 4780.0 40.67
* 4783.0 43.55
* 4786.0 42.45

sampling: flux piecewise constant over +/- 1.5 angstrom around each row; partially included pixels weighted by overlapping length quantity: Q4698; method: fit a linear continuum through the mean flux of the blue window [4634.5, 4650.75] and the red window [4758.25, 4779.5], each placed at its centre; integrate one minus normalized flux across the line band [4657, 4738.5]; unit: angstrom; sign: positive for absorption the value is 4.5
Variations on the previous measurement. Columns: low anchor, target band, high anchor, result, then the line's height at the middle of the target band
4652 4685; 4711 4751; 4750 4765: 1.5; 42.7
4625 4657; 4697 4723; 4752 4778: 2.5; 41.9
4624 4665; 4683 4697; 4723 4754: 0.8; 41.4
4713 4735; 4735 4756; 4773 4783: -1.4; 40.5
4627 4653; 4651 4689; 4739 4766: 1.4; 41.3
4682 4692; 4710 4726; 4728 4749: 1.3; 41.7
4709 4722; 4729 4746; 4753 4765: -0.9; 41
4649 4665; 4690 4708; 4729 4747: 1.7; 41.8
